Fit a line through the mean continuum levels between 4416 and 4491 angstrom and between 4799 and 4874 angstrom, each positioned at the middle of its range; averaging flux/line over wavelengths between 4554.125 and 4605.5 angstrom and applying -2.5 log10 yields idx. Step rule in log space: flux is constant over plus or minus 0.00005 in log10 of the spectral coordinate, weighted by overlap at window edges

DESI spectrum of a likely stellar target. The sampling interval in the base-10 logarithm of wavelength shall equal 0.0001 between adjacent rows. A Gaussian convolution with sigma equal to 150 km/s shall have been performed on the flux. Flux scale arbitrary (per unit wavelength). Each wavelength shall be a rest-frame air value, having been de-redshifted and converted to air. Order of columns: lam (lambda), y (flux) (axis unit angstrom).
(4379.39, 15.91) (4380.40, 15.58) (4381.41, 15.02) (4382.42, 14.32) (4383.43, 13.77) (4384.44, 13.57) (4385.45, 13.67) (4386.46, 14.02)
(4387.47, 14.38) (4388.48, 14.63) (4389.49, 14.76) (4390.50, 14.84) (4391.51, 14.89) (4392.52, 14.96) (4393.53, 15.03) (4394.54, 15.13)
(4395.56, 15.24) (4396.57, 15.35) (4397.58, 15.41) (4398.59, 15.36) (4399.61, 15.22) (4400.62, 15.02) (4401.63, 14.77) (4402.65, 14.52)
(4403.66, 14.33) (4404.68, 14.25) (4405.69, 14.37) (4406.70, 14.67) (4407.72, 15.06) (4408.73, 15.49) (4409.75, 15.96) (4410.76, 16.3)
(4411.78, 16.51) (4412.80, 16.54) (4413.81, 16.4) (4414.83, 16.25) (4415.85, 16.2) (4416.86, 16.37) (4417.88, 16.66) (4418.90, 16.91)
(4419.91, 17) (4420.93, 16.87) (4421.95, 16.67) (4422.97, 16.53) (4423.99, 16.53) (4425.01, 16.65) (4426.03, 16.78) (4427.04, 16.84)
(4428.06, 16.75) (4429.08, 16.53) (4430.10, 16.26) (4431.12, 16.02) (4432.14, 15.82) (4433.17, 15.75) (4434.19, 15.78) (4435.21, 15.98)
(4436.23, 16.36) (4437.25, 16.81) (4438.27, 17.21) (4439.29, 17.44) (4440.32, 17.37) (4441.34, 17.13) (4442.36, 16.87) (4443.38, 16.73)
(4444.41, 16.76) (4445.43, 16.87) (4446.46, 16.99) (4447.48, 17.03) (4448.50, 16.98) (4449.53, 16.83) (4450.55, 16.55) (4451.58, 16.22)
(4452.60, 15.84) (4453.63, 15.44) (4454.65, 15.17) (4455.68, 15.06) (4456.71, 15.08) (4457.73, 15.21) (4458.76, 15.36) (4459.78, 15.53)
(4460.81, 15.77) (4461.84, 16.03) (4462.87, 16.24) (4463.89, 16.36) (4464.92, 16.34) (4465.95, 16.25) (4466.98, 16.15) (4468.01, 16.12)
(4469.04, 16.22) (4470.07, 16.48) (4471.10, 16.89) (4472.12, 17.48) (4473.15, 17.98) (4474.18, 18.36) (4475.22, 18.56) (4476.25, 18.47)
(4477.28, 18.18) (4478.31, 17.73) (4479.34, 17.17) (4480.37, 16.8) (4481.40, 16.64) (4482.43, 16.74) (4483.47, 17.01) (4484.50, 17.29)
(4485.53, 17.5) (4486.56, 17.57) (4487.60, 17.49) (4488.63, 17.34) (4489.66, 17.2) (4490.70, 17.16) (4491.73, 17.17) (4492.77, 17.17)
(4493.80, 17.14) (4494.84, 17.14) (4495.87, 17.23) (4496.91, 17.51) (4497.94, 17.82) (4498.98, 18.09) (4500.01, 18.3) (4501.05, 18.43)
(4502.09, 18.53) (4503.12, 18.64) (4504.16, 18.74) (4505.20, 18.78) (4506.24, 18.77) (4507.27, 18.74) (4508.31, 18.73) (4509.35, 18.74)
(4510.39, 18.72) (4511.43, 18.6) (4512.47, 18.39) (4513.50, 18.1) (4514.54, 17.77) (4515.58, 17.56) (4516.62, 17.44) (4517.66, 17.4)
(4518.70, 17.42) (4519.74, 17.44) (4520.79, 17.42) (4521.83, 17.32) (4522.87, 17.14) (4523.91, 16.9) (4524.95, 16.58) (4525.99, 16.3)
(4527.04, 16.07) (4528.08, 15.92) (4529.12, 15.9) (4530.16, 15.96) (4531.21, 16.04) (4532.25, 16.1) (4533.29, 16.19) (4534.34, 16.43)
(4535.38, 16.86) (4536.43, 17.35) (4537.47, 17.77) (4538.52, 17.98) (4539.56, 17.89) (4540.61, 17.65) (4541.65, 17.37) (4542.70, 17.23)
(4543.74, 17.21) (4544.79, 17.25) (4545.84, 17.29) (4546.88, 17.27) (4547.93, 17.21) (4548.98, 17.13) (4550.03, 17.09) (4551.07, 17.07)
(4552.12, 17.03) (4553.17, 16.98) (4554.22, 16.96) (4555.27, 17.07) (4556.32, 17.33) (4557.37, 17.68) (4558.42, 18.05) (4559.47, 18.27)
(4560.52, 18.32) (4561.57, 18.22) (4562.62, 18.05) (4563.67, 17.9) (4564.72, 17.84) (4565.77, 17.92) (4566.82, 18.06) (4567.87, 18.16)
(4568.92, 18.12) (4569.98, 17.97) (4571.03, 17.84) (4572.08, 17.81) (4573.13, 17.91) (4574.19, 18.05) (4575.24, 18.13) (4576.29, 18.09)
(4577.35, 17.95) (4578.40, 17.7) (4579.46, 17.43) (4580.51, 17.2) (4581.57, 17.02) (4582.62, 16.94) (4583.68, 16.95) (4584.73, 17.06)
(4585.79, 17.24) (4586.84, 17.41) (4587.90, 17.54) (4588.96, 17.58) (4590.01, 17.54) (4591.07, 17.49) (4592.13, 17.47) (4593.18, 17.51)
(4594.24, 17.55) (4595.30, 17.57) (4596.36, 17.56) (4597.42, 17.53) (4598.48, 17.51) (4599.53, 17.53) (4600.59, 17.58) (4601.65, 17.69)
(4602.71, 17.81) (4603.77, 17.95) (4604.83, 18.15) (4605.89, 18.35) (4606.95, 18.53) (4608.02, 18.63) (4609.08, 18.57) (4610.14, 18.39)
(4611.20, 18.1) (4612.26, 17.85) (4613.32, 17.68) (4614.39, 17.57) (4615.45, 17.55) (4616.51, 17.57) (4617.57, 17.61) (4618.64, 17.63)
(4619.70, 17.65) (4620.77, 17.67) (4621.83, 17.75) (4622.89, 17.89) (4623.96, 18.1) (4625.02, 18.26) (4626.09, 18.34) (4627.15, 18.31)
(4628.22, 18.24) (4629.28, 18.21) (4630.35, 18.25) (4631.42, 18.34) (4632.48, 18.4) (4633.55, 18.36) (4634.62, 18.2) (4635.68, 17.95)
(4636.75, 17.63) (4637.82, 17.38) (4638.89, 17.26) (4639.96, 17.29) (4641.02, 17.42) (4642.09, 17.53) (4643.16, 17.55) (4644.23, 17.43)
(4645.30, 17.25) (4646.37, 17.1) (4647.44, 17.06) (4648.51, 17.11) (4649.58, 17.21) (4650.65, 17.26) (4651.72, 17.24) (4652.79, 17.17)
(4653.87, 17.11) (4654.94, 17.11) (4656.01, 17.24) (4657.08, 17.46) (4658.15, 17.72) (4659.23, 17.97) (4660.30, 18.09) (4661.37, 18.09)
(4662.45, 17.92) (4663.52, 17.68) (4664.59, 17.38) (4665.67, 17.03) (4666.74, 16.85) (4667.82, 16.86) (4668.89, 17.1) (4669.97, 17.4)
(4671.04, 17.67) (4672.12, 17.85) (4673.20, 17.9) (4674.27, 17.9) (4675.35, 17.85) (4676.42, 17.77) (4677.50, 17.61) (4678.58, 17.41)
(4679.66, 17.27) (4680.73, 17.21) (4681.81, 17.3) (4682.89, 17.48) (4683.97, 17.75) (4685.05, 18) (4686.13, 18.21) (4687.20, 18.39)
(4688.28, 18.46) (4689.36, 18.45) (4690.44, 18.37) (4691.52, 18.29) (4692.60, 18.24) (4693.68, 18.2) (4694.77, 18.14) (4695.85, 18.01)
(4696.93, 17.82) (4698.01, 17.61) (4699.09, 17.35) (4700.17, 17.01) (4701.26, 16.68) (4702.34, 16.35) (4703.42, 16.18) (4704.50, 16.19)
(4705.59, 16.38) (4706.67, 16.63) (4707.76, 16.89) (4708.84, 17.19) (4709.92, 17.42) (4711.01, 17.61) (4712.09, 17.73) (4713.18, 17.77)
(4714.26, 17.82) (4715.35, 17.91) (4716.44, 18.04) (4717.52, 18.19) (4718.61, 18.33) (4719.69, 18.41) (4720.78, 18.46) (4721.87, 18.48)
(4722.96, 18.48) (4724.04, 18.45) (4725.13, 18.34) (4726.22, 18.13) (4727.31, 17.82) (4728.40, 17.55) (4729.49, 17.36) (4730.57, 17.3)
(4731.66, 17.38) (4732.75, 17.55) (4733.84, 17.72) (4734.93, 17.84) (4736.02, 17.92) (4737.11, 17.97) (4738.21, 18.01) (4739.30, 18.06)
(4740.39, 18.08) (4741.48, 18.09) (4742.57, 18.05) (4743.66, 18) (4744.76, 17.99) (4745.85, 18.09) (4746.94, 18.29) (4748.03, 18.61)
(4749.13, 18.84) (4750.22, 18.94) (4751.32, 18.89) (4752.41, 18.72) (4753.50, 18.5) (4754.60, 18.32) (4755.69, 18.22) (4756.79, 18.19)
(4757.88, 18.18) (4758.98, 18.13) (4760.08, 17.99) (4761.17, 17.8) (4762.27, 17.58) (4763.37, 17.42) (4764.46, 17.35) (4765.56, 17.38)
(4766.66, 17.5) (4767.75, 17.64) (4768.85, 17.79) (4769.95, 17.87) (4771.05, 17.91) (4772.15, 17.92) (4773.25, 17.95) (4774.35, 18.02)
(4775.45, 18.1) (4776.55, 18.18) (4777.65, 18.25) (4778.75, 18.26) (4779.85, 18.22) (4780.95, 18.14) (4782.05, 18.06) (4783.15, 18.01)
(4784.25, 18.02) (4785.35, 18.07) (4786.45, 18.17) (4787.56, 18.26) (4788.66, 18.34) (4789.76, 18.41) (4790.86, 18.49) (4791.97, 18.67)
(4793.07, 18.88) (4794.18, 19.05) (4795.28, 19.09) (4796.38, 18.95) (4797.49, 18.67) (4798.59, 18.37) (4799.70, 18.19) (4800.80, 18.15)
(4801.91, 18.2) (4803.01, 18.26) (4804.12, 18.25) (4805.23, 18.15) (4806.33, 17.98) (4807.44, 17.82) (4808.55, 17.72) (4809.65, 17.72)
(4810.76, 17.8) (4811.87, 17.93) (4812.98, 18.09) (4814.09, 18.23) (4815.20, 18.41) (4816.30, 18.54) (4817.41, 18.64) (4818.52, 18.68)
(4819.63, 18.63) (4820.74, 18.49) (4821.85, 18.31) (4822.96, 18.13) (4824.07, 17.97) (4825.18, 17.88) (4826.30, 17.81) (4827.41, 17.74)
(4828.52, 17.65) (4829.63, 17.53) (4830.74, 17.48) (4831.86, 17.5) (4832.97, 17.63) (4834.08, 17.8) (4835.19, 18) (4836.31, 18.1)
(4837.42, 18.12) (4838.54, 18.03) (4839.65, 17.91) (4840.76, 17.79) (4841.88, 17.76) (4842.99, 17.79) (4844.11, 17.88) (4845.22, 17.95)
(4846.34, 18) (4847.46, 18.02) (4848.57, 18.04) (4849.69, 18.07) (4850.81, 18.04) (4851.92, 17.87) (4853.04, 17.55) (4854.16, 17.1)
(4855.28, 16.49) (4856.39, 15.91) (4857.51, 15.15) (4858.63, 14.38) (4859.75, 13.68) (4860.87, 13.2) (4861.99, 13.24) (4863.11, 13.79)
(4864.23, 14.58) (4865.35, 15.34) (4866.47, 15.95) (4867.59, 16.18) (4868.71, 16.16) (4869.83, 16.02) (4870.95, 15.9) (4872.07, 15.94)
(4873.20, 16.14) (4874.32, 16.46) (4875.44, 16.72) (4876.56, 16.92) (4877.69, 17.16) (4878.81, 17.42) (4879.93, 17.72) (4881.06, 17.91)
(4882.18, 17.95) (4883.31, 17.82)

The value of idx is -0.05 mag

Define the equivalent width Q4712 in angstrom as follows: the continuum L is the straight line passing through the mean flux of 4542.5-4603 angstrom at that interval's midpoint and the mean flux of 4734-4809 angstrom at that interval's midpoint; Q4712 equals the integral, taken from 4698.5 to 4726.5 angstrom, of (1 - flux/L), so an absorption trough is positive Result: 0.7 angstrom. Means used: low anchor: 17.6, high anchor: 18.2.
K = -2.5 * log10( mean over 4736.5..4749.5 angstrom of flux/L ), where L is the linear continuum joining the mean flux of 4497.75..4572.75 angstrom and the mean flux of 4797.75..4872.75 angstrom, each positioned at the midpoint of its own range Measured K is -0.05 mag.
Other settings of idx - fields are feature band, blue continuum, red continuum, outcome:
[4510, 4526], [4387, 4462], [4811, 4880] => -0.09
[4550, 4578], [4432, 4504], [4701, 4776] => -0.03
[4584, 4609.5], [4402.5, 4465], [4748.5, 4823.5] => -0.04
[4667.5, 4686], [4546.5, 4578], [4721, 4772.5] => 0.02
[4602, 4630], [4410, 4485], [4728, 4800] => -0.04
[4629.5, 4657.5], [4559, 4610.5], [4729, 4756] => 0.02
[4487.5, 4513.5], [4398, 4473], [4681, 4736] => -0.09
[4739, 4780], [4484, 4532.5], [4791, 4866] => -0.03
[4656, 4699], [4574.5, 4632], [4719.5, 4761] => 0.01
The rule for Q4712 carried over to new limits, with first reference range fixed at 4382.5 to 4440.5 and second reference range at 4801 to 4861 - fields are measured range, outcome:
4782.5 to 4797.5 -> -0.9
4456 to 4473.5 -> -0.3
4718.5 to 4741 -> -1.0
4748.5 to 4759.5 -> -0.8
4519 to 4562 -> -2.1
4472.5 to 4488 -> -1.5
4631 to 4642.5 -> -0.7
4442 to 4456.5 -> -0.4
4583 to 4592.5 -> -0.5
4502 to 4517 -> -2.1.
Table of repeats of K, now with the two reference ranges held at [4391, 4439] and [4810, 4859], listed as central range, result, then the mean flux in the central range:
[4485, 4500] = -0.08 mag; 17.4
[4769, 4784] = -0.03 mag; 18.1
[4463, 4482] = -0.06 mag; 17.1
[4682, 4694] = -0.06 mag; 18.1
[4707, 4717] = -0.02 mag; 17.6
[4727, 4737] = -0.02 mag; 17.6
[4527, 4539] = -0.01 mag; 16.6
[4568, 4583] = -0.07 mag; 17.7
